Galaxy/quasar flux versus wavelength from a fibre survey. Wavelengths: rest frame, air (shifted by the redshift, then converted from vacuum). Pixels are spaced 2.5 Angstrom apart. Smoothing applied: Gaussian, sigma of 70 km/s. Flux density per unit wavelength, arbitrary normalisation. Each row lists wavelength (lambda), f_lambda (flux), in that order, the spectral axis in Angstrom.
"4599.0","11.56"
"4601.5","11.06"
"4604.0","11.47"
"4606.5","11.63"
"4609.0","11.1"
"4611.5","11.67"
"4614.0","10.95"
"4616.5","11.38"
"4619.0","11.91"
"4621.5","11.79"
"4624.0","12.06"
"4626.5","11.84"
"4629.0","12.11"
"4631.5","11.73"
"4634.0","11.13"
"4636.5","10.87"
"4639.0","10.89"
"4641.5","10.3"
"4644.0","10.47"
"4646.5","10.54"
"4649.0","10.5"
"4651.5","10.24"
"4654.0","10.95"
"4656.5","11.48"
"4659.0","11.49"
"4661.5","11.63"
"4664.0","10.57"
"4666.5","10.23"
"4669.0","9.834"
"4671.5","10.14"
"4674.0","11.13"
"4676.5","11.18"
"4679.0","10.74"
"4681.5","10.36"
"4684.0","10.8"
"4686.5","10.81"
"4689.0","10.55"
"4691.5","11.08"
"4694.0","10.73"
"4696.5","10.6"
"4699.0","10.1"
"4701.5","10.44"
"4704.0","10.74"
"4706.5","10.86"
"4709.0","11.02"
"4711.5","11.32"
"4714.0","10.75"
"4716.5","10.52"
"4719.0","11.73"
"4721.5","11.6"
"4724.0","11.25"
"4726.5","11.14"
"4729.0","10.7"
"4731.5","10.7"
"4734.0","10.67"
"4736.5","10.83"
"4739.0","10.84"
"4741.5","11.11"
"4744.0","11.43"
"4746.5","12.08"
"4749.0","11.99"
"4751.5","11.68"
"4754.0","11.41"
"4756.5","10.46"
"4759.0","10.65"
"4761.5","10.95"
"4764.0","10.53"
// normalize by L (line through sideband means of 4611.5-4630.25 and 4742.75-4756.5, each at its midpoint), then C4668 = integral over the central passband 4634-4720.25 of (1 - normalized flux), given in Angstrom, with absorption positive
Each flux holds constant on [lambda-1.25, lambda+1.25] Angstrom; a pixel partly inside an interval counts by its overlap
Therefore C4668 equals 6.72 Angstrom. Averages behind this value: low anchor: 11.7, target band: 10.8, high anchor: 11.6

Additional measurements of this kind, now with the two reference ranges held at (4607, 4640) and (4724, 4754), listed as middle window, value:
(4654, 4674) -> 1.0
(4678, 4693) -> 0.8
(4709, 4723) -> 0.1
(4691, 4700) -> 0.6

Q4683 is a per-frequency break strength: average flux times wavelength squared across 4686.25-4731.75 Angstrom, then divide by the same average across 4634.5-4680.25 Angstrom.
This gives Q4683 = 1.04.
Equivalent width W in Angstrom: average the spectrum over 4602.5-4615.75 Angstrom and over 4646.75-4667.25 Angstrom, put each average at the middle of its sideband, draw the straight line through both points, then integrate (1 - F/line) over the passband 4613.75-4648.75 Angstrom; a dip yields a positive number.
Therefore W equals -0.4 Angstrom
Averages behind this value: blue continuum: 11.4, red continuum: 10.9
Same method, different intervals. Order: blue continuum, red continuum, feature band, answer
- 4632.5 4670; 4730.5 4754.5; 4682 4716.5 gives 0.91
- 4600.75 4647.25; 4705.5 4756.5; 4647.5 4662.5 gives 0.33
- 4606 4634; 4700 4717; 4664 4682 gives 0.99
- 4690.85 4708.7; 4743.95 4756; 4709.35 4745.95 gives 0.50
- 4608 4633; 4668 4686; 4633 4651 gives 0.98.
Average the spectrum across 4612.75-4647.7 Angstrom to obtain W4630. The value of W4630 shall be 11.3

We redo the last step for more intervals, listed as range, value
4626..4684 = 10.9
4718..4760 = 11.2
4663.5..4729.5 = 10.8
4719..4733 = 11.1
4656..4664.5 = 11.3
